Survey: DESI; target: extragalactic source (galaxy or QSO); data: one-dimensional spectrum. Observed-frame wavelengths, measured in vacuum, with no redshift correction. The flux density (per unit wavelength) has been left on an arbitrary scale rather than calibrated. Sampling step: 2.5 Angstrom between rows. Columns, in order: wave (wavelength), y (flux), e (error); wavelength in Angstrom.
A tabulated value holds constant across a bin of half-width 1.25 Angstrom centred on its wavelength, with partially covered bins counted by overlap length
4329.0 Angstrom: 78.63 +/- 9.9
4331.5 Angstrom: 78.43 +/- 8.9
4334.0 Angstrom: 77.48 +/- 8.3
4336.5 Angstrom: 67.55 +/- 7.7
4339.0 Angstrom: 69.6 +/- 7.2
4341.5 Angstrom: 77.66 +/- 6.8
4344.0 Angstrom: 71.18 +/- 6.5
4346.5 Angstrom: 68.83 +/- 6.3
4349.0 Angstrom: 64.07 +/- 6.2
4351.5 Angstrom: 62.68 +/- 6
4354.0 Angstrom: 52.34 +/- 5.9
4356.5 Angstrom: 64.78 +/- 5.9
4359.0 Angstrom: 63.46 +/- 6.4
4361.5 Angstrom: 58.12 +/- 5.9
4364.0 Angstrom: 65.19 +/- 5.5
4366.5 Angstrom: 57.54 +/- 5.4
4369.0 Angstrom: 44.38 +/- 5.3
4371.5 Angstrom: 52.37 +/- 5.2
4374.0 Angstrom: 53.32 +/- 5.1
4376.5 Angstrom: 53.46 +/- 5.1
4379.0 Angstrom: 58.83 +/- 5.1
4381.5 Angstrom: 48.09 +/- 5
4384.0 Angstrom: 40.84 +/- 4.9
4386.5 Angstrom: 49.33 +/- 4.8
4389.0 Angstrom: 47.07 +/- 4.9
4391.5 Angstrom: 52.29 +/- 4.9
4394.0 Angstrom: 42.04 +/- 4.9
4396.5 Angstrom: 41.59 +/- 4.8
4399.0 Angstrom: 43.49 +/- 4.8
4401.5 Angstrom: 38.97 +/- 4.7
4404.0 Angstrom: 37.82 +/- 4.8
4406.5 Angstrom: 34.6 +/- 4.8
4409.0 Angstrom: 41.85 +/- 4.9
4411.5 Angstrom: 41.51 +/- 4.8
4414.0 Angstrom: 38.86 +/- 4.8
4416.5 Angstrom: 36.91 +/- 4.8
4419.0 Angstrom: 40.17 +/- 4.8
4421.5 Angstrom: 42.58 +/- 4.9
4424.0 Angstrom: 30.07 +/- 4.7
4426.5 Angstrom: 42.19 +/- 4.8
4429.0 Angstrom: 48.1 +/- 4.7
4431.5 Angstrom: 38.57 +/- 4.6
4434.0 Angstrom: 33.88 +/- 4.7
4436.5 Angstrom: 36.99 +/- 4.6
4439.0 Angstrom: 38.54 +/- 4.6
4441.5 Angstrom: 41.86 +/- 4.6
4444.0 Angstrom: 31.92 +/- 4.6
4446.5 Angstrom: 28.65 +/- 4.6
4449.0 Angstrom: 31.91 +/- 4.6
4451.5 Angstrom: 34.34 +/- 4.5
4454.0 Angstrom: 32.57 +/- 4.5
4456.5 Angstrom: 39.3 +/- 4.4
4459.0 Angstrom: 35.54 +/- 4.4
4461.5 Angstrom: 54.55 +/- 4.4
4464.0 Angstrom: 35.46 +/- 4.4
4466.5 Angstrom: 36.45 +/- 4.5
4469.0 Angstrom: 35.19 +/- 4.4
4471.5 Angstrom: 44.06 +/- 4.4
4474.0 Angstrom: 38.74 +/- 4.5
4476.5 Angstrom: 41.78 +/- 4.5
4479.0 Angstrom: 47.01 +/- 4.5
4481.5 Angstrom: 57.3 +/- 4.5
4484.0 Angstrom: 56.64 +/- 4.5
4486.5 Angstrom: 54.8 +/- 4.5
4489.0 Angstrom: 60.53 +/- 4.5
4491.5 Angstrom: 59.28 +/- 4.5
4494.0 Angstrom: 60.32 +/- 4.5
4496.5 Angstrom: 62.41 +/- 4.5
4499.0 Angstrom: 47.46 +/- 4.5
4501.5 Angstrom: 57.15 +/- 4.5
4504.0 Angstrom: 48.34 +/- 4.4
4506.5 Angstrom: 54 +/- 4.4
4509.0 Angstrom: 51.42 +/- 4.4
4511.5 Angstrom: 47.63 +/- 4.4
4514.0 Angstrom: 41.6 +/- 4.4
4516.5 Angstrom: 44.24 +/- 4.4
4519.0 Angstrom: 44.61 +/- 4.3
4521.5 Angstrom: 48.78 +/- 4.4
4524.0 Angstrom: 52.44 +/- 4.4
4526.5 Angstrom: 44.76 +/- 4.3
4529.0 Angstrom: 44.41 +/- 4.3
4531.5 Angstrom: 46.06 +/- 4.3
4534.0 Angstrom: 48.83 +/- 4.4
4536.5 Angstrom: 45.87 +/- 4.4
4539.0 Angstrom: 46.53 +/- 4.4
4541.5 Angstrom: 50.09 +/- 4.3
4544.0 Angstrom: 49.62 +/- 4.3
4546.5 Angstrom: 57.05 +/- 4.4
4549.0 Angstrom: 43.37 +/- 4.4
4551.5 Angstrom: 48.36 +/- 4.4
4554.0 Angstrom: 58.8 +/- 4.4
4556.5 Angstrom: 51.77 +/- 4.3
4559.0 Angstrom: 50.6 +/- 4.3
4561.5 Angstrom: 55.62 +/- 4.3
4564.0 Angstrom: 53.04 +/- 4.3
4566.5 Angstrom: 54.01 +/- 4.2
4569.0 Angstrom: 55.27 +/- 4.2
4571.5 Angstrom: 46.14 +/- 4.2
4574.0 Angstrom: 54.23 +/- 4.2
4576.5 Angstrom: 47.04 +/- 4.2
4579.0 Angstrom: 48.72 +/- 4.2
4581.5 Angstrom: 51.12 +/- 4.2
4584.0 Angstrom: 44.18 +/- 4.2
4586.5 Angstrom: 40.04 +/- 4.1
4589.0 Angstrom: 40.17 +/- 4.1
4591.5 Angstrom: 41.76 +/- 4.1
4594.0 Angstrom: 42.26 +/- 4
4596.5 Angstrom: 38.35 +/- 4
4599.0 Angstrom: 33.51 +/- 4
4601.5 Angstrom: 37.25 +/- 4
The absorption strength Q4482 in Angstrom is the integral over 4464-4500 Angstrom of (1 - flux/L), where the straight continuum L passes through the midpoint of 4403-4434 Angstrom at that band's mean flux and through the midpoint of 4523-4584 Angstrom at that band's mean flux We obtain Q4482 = -4.24 Angstrom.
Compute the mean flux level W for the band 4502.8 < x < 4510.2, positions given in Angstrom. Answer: 51.3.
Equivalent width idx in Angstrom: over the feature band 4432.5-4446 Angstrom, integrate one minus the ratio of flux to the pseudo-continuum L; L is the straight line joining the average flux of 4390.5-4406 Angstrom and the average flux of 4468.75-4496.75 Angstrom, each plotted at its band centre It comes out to 3.0 Angstrom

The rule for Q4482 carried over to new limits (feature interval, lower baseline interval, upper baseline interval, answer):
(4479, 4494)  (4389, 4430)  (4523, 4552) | -3.91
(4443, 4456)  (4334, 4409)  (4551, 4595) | 5.01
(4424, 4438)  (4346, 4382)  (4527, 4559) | 3.99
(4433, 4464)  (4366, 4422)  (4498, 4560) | 6.63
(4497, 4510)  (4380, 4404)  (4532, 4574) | -0.87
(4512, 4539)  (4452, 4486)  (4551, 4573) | 1.45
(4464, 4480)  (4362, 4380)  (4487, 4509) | 4.50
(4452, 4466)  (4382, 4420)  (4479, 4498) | 3.59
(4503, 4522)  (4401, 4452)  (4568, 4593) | -2.14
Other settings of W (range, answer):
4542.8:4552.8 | 49.6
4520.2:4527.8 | 48.6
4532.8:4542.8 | 47.8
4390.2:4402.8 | 43.7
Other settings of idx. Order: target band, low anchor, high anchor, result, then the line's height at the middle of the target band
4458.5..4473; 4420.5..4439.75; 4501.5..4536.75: 0.7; 42.4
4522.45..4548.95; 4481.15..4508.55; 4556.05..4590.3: 2.1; 52.5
